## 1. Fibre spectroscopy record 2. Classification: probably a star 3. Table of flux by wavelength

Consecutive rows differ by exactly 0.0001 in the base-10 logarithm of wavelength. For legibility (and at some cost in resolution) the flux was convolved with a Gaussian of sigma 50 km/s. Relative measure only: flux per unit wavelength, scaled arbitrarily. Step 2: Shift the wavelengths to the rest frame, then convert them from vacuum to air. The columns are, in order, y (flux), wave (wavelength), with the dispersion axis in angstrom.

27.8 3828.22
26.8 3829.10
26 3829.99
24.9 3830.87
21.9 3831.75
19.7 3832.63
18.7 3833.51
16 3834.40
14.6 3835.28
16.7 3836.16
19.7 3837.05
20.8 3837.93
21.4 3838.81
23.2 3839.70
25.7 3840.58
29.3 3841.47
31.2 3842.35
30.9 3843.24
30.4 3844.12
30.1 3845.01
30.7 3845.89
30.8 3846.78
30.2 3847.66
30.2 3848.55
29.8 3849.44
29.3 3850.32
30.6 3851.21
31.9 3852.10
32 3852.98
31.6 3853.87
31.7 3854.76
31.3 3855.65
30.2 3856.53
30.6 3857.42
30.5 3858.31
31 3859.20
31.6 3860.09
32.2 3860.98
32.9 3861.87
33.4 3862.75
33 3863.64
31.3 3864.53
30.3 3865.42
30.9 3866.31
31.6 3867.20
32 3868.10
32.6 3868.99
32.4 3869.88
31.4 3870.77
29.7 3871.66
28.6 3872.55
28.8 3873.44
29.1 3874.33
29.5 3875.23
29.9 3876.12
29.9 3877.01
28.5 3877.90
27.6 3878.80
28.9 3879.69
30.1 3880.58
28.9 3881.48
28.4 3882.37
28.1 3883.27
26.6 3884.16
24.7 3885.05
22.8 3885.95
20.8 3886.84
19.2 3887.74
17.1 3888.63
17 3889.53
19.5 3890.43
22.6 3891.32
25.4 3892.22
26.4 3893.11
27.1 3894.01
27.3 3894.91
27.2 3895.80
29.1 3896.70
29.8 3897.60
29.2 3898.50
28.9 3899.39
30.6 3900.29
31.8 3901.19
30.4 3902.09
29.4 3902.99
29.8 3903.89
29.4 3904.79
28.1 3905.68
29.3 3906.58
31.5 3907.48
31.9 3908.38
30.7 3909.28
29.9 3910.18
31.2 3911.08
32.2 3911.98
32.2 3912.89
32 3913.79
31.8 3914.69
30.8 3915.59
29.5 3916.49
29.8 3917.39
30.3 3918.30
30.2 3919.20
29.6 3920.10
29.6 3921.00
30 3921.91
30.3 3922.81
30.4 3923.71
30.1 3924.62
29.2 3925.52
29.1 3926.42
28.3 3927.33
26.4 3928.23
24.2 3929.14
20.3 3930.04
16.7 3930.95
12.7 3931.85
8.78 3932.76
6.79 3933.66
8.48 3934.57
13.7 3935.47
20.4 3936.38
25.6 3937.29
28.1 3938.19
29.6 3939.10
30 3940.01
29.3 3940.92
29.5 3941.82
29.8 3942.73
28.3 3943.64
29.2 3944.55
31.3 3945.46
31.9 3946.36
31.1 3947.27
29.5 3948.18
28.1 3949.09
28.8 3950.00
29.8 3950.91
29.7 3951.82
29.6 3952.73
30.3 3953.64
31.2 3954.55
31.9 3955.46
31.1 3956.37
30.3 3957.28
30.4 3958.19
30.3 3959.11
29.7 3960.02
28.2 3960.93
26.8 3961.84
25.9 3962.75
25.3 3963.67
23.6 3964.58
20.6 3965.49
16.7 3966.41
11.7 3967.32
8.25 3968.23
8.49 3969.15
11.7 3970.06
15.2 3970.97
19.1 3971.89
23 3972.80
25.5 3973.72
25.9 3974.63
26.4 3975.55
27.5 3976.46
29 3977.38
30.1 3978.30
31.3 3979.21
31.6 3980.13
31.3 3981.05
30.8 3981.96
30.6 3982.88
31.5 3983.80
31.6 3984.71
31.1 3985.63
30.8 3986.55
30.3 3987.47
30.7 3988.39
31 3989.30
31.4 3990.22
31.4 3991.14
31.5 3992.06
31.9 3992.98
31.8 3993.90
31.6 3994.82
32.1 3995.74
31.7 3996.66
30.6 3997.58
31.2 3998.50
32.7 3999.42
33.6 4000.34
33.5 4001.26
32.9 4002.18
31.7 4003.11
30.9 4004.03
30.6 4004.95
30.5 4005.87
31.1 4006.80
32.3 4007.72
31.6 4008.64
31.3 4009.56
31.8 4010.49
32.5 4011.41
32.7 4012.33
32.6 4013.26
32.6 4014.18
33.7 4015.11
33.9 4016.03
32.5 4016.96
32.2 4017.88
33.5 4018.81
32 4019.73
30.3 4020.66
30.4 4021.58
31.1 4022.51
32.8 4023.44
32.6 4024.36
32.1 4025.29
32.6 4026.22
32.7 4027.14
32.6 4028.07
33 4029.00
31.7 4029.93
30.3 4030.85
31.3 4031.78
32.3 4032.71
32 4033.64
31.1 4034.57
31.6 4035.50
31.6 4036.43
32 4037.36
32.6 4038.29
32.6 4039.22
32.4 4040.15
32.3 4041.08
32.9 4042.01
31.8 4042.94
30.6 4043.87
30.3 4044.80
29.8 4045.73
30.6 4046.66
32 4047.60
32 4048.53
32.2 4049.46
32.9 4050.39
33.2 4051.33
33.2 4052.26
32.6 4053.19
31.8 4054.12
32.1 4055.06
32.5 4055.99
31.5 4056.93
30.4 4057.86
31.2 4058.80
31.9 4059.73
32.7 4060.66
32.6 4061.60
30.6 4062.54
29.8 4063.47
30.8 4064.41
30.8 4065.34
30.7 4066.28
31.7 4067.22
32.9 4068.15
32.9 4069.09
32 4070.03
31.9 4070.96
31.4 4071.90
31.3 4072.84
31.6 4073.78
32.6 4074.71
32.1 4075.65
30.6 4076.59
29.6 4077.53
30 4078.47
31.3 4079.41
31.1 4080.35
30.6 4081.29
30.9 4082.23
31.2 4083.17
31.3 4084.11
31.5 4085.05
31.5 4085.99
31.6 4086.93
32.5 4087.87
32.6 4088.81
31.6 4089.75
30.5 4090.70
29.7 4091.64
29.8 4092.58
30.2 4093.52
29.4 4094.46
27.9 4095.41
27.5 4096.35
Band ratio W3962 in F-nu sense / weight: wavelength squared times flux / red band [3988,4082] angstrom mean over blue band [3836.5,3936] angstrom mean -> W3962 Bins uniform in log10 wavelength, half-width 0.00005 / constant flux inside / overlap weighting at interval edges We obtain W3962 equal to 1.2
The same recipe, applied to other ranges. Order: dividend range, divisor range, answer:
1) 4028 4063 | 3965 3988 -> 1.35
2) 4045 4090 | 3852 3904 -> 1.21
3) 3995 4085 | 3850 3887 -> 1.16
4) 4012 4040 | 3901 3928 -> 1.12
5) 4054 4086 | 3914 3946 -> 1.31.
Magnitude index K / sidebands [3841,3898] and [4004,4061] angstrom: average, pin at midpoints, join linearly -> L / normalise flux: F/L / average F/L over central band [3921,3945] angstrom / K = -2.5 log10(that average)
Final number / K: 0.24 mag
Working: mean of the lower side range 28.9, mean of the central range 24.1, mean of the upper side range 32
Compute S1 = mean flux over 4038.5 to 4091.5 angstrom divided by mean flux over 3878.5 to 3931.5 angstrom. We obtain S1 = 1.1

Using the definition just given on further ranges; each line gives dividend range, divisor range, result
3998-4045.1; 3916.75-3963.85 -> 1.19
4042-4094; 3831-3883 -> 1.10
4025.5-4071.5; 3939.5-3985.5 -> 1.19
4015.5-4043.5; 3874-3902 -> 1.21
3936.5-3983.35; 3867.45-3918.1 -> 0.94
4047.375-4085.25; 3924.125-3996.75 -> 1.20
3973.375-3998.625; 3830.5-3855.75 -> 1.16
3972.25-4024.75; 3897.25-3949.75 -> 1.13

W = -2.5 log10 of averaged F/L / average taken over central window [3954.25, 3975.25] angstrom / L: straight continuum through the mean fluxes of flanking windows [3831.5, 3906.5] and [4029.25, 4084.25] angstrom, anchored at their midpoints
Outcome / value 0.28 mag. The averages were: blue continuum 27.8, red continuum 31.6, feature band 23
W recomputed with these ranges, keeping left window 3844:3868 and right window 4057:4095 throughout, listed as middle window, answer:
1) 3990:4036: -0.026 mag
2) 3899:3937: 0.164 mag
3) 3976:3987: 0.021 mag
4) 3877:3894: 0.248 mag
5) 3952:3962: 0.039 mag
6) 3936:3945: 0.115 mag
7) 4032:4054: -0.025 mag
